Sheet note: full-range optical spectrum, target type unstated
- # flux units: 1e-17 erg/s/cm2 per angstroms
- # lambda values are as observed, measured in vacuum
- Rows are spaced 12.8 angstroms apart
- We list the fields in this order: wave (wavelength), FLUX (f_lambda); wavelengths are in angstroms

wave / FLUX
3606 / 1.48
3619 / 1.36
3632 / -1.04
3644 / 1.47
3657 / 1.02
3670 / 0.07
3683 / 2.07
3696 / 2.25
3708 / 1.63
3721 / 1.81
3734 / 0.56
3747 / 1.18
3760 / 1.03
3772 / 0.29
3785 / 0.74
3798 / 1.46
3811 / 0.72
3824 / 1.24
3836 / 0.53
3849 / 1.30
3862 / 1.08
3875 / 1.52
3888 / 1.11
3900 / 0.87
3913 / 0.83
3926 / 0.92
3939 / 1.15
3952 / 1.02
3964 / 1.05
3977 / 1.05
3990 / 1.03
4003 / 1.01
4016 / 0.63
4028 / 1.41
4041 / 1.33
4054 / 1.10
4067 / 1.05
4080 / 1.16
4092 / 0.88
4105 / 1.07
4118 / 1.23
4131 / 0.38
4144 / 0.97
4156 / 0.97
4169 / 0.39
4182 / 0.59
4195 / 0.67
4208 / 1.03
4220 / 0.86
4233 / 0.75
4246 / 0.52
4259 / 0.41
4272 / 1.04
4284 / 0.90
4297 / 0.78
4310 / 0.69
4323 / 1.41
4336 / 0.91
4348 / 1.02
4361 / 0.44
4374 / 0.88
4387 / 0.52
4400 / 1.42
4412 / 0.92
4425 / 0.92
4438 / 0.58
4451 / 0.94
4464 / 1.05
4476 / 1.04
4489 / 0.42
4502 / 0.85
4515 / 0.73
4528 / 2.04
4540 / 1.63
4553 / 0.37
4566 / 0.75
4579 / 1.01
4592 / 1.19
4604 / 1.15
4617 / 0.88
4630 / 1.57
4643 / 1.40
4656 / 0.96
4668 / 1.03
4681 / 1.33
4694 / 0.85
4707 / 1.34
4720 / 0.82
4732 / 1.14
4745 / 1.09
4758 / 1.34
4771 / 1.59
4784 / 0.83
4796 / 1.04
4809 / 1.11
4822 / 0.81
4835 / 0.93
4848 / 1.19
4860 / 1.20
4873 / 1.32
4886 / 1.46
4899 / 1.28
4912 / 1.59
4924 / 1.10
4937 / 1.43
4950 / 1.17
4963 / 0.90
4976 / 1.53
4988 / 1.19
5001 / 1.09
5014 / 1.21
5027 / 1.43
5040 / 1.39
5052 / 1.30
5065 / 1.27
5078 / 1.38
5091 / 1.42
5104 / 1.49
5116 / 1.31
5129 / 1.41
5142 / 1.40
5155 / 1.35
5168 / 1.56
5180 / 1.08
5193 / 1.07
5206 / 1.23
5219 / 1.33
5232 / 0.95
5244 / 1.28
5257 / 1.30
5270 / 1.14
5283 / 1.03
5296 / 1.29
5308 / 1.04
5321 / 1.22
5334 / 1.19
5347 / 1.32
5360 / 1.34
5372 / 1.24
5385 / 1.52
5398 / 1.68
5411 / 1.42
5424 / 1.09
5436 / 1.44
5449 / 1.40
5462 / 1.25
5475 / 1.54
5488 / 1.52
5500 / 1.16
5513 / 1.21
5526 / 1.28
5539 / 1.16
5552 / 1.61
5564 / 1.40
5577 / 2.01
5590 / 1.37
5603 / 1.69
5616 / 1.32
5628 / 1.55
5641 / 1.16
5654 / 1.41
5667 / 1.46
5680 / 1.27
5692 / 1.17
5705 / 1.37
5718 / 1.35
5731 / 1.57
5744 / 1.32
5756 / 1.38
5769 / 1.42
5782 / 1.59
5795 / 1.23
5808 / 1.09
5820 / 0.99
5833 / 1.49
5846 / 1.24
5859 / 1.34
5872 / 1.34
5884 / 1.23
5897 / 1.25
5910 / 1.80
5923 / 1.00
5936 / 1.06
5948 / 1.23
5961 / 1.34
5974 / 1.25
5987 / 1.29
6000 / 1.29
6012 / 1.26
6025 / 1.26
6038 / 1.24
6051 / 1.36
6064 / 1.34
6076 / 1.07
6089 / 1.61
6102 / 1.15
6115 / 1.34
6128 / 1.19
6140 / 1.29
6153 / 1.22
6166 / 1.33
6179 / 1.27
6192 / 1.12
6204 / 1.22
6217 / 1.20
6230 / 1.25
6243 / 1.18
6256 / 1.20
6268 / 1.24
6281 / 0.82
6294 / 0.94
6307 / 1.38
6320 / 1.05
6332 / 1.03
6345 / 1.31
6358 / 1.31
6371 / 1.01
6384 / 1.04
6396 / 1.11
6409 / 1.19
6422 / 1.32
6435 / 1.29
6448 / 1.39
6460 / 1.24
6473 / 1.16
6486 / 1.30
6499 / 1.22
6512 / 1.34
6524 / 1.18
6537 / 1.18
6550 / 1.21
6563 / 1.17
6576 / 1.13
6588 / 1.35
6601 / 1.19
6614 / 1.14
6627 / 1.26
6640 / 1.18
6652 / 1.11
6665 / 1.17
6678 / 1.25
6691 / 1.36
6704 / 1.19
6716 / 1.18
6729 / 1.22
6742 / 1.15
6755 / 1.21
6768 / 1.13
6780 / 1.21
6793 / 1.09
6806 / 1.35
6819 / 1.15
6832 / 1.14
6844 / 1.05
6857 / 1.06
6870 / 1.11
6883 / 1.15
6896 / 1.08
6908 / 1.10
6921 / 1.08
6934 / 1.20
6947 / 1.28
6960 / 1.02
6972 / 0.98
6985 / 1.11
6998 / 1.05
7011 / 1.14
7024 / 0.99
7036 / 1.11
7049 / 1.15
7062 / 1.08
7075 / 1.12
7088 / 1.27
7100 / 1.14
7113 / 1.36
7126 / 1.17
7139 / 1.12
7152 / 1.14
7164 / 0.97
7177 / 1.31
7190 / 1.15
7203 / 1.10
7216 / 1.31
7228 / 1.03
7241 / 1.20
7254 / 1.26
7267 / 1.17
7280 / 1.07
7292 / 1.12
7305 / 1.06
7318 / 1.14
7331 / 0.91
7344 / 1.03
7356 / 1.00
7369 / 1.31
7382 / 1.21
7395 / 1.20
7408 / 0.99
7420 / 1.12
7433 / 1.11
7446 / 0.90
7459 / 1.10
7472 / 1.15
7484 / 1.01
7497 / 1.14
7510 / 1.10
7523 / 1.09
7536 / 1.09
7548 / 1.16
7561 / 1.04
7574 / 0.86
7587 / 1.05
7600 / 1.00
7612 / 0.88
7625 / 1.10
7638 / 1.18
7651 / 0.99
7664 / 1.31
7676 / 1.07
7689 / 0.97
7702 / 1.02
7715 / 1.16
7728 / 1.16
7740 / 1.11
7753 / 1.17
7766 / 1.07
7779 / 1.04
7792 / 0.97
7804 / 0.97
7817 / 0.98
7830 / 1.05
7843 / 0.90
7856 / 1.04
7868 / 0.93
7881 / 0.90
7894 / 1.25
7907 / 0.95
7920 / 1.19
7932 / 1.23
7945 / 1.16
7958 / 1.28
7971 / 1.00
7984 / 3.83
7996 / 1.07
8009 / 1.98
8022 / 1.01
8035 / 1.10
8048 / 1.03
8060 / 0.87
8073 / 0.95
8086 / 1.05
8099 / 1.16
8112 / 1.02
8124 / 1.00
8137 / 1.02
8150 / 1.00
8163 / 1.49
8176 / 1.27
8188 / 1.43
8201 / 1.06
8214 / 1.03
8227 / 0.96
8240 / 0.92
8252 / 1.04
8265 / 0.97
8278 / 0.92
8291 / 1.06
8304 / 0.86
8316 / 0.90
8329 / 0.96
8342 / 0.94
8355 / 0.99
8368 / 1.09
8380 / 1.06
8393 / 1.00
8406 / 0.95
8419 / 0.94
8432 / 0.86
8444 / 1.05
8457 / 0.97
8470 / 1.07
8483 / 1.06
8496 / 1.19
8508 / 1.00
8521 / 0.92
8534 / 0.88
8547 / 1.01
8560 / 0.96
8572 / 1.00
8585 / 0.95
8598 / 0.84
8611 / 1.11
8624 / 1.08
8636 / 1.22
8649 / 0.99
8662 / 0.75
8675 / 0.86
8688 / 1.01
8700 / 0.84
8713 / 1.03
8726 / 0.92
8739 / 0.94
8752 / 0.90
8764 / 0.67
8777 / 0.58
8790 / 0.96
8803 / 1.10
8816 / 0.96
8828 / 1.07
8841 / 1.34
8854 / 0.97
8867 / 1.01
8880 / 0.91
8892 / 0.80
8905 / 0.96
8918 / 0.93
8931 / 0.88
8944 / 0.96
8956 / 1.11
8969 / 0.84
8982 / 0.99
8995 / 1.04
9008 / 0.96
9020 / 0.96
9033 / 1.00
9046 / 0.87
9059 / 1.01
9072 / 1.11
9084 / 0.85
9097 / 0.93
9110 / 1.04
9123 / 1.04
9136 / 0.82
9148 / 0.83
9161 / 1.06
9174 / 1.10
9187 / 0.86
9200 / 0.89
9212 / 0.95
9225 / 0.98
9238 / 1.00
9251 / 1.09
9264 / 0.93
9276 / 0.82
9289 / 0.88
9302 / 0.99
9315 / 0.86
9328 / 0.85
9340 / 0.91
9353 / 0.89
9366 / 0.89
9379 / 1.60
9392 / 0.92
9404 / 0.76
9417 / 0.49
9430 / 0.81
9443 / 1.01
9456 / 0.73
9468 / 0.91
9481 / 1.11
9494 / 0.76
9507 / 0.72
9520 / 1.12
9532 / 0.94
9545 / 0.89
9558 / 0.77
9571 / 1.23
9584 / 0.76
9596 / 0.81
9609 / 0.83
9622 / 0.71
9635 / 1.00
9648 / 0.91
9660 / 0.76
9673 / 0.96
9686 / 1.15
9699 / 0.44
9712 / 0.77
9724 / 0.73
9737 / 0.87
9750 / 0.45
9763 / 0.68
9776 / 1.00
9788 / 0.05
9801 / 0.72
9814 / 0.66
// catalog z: 0.22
